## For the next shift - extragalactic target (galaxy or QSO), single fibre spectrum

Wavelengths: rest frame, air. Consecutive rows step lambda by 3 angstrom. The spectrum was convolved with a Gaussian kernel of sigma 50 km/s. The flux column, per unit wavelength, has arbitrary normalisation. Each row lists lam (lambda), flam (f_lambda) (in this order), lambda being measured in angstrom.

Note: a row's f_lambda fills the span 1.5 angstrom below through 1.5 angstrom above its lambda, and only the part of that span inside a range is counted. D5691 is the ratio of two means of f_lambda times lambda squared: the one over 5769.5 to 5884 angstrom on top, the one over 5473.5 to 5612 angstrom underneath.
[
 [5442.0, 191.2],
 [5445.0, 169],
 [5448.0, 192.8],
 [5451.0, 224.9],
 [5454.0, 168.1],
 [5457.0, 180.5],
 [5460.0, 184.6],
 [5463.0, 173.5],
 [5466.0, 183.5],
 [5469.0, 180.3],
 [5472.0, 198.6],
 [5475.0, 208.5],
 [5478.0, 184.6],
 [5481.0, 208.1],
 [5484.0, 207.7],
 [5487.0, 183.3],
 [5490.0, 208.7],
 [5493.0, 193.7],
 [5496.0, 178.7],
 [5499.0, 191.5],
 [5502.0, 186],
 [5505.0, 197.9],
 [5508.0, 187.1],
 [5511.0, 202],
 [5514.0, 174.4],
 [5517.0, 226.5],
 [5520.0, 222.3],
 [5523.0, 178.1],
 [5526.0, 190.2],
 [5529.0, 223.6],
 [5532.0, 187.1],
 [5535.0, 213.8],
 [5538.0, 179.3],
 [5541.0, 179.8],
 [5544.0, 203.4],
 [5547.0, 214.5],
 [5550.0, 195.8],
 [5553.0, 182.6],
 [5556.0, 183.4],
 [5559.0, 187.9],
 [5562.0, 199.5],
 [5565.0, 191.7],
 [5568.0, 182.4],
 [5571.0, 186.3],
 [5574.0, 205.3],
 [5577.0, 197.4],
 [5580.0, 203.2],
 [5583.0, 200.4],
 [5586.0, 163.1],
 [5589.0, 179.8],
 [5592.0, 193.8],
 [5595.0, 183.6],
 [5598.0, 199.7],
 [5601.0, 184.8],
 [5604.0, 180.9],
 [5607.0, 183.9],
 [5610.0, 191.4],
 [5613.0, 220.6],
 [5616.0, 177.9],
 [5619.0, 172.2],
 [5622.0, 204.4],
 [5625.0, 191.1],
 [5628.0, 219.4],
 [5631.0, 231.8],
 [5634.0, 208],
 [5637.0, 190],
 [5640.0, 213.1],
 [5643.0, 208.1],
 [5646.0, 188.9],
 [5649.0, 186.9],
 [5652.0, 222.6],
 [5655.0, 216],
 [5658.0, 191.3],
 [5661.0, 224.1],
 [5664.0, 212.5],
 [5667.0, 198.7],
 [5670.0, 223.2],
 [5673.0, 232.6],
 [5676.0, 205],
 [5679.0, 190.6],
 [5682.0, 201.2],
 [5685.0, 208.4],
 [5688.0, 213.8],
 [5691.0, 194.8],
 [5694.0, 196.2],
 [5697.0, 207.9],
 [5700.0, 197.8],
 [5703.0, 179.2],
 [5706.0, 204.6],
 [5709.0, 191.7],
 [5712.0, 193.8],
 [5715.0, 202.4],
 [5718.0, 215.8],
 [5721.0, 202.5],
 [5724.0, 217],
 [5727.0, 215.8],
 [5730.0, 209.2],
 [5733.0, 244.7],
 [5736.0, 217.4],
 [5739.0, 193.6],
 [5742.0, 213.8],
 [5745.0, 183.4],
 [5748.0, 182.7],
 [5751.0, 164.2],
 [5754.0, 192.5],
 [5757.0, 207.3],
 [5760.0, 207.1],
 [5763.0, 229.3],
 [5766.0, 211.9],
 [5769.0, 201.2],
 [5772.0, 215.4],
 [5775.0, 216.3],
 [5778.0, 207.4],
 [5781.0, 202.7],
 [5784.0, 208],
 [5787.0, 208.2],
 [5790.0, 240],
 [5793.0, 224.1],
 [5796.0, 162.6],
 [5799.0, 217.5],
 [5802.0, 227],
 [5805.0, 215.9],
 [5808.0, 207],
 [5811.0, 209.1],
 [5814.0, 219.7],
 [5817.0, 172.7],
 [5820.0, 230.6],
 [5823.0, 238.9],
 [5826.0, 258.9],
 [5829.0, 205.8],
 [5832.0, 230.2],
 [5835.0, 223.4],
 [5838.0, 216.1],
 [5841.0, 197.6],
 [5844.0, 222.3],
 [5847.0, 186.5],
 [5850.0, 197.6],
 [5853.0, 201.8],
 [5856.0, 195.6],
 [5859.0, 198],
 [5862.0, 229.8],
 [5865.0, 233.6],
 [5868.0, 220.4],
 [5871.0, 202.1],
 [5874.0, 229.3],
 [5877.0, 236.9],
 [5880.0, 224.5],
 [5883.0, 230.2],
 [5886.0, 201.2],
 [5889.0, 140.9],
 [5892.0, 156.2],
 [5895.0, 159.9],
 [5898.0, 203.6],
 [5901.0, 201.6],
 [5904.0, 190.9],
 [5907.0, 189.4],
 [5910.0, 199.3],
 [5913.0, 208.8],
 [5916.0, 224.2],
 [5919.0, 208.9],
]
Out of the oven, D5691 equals 1.22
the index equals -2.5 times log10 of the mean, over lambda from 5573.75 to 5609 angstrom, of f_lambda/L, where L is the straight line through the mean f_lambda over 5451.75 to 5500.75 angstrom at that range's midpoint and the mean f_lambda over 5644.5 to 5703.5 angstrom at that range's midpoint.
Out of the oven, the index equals 0.05 mag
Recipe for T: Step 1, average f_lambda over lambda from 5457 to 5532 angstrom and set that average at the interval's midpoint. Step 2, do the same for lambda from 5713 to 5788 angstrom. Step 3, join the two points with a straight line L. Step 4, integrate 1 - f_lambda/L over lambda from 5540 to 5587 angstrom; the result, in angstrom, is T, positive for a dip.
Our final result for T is 1.2 angstrom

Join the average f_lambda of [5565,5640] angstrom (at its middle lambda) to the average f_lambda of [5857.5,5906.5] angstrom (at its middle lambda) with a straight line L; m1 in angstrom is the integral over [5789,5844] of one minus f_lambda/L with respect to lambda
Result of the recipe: -4.16 angstrom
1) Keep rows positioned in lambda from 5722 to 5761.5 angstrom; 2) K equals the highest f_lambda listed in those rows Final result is 244.7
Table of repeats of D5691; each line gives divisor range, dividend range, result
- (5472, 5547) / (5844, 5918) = 1.17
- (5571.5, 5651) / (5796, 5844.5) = 1.19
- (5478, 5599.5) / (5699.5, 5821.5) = 1.15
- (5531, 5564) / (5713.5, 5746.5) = 1.16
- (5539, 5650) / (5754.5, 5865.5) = 1.18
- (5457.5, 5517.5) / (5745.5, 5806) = 1.19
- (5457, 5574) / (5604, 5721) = 1.10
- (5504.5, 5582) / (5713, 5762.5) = 1.12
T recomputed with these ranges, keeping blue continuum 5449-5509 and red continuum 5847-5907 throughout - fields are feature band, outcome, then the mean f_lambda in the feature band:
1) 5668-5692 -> -1.5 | 209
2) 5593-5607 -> 0.5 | 187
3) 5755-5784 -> -1.6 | 210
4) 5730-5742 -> -1.1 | 217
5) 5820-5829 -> -1.7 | 239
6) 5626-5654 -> -1.7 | 207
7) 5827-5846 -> -1.4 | 216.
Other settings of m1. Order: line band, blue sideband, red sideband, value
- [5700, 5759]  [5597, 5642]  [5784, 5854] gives 1.4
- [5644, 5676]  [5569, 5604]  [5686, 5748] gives -1.8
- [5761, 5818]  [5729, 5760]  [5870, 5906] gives -3.0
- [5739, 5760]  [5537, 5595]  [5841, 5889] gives 1.2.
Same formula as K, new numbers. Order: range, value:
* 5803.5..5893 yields 258.9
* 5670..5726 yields 232.6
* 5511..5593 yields 226.5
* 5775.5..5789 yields 208.2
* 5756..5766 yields 229.3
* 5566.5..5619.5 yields 220.6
